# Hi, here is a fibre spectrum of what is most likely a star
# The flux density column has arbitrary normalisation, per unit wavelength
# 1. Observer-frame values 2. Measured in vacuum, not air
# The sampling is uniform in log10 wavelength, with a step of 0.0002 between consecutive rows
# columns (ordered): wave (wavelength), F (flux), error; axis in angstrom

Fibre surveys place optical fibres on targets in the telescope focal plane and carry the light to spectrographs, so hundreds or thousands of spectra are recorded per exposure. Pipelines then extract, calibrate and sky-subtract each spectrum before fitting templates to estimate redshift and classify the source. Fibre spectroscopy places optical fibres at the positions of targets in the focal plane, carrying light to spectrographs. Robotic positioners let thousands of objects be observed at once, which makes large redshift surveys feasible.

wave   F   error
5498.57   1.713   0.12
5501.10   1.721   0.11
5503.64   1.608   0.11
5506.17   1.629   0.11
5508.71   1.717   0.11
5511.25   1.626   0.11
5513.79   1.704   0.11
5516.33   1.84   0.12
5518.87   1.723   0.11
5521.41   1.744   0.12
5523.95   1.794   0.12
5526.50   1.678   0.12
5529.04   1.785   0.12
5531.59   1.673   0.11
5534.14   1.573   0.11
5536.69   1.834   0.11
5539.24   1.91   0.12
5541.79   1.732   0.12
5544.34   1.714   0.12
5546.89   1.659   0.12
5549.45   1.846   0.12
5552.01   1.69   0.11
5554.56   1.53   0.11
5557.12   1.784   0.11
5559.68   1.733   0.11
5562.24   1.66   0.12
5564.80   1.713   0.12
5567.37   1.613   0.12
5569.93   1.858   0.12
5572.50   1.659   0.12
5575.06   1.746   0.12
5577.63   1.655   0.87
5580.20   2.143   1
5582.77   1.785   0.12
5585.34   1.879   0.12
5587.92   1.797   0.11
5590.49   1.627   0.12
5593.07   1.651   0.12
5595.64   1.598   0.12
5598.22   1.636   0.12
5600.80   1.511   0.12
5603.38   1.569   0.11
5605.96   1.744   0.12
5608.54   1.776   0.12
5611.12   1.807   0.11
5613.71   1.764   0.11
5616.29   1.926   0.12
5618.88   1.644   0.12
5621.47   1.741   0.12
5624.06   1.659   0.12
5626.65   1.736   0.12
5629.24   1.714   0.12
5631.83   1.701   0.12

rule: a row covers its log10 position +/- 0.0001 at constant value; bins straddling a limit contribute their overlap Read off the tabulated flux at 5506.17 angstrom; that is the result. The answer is 1.629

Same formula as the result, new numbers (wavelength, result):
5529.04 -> 1.785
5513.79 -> 1.704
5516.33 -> 1.84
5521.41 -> 1.744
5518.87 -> 1.723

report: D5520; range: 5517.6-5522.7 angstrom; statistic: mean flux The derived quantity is 1.74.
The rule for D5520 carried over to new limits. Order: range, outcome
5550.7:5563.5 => 1.68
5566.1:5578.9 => 1.71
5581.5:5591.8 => 1.77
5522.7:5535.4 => 1.7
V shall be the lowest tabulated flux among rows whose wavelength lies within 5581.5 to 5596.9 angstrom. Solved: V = 1.598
